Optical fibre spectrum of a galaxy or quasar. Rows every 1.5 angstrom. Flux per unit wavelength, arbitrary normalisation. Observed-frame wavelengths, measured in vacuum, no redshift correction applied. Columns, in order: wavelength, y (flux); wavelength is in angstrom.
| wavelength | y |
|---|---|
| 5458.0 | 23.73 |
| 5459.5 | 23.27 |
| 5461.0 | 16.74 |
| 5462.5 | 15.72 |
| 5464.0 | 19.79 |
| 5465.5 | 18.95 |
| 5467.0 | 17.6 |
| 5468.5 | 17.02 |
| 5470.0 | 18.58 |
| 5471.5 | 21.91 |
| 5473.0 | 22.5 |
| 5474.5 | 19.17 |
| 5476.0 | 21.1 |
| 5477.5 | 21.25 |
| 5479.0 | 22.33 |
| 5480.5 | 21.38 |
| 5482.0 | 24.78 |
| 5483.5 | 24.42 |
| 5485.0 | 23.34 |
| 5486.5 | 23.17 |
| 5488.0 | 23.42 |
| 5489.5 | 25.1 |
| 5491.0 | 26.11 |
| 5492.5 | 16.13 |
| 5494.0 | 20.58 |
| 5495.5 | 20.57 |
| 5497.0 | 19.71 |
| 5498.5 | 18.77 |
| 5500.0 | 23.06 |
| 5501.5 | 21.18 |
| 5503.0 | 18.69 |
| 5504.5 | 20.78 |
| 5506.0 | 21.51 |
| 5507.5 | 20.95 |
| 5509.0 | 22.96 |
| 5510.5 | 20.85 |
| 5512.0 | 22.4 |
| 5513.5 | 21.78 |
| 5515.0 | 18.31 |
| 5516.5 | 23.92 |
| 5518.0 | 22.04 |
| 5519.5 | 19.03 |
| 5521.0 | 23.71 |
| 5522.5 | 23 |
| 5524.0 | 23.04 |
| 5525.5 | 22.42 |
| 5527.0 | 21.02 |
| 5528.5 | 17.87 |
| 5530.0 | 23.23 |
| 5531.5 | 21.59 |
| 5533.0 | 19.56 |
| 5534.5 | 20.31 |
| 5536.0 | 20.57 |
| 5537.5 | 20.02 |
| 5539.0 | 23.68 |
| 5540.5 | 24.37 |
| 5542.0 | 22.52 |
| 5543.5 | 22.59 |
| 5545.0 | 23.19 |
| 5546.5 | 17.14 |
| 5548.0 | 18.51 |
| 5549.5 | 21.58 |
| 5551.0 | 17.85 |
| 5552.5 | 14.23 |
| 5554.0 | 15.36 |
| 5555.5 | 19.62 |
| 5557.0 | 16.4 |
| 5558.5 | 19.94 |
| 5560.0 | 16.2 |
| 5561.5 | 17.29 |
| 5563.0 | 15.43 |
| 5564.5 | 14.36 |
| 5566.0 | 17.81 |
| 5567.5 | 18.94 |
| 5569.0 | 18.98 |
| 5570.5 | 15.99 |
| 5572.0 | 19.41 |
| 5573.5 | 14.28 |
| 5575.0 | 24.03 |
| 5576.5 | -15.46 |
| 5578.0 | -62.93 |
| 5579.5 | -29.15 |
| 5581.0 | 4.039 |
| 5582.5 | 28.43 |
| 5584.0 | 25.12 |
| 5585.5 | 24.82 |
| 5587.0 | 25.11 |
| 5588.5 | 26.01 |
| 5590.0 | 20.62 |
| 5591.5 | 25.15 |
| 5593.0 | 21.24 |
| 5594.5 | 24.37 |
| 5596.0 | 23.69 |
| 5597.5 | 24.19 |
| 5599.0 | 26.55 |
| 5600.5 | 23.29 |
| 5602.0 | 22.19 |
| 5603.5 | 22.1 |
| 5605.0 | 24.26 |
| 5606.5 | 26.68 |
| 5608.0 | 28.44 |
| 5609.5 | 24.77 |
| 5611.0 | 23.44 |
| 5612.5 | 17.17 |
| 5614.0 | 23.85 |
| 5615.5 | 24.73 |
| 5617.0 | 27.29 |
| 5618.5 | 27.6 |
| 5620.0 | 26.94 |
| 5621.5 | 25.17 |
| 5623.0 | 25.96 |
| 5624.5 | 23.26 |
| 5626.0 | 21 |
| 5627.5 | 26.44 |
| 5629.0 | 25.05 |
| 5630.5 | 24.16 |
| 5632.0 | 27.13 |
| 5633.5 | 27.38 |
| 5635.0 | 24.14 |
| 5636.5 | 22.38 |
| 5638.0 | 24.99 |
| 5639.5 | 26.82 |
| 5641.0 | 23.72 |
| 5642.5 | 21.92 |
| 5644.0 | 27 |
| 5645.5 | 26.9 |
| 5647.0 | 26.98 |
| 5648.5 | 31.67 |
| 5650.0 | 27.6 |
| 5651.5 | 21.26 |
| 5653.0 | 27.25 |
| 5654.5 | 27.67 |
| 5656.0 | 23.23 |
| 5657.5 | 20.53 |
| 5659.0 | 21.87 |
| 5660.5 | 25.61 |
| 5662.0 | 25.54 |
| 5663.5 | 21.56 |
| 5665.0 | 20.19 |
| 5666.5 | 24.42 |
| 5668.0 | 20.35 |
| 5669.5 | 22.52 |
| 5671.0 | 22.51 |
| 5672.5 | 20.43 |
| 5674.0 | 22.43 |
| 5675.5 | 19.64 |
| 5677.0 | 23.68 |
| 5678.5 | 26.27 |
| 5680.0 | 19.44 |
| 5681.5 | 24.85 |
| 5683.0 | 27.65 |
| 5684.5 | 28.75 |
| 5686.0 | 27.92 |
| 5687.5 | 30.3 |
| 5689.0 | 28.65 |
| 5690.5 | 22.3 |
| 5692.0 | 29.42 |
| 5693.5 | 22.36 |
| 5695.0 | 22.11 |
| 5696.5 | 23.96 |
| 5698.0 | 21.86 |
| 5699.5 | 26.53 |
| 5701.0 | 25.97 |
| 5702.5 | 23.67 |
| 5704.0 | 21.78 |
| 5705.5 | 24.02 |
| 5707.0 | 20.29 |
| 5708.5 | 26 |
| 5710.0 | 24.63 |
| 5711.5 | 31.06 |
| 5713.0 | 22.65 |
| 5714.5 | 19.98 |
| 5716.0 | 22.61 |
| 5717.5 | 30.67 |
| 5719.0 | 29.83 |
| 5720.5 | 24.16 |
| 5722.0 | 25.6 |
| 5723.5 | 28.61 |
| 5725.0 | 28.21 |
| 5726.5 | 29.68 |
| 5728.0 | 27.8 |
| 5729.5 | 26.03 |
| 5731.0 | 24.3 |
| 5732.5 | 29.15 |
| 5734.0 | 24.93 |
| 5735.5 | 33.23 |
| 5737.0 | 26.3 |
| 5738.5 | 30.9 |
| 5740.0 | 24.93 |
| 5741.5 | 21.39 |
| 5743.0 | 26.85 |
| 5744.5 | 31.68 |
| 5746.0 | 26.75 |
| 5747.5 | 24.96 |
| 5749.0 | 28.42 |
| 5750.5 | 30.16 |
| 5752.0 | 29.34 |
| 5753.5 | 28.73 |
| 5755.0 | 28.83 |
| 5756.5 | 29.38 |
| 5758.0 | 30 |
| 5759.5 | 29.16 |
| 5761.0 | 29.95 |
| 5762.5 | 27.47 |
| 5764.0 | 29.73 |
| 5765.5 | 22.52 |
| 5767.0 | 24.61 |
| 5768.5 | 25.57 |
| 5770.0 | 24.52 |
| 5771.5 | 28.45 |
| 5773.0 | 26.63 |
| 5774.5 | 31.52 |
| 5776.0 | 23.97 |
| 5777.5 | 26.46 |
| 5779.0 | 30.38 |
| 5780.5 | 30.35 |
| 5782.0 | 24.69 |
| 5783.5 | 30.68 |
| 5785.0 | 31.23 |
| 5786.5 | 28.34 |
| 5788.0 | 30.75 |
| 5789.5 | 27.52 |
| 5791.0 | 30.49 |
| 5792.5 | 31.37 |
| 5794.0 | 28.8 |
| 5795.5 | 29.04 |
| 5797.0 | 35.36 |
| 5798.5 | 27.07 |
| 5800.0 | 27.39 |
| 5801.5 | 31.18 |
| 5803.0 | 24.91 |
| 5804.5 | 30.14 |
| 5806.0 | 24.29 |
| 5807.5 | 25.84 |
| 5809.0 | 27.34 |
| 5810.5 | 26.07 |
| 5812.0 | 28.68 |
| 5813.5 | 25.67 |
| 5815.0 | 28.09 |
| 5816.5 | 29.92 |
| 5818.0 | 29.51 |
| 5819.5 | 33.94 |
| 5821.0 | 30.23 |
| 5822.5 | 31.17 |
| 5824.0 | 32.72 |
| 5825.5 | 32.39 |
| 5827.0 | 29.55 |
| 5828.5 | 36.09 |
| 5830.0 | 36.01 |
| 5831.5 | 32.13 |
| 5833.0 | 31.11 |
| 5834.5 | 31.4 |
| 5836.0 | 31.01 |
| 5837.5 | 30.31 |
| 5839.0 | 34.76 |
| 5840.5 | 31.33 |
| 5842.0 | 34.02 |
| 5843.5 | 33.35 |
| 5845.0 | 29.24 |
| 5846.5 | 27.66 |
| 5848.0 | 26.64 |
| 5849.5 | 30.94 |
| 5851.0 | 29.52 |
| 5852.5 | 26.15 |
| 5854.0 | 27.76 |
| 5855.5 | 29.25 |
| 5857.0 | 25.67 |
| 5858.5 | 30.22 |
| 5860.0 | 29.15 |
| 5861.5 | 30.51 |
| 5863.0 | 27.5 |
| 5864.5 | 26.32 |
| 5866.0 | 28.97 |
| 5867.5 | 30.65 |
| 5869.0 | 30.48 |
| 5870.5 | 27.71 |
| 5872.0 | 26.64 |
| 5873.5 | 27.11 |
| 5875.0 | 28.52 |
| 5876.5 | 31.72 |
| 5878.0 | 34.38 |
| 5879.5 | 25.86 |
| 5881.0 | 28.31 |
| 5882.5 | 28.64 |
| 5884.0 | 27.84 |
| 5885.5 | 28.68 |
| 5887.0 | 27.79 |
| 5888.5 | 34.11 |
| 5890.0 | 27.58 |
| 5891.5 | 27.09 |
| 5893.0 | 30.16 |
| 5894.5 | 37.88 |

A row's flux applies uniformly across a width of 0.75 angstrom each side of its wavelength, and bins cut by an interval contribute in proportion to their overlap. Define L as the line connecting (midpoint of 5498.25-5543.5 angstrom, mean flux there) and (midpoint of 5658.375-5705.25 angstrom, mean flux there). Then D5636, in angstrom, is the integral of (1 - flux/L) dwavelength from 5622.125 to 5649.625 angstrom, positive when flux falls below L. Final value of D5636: -2.5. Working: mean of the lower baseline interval 21.5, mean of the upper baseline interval 24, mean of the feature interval 25.4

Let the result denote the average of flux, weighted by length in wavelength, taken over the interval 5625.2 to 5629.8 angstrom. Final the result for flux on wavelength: 24.2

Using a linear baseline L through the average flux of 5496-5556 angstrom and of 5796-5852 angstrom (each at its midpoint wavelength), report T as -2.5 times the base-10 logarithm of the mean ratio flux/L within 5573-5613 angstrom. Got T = 0.37 mag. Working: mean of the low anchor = 20.8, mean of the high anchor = 30.2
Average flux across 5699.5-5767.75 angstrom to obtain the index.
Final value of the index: 26.8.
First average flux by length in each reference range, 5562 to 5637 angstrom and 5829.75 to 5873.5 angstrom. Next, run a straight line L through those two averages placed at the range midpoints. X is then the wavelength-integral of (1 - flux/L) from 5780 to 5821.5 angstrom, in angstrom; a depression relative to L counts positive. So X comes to -1.9 angstrom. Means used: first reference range 19.3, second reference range 29.8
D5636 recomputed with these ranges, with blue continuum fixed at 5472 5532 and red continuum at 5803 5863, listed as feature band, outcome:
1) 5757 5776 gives 0.57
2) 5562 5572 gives 2.65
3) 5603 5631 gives -0.16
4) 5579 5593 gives 3.57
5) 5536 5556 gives 2.36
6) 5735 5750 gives 0.09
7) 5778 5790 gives -0.22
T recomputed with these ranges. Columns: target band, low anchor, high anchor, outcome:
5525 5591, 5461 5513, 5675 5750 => 0.367 mag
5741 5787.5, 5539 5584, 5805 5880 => -0.114 mag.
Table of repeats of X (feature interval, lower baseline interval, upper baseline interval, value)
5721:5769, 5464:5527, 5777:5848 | 0.8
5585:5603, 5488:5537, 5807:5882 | -0.4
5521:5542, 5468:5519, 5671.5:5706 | 0.3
